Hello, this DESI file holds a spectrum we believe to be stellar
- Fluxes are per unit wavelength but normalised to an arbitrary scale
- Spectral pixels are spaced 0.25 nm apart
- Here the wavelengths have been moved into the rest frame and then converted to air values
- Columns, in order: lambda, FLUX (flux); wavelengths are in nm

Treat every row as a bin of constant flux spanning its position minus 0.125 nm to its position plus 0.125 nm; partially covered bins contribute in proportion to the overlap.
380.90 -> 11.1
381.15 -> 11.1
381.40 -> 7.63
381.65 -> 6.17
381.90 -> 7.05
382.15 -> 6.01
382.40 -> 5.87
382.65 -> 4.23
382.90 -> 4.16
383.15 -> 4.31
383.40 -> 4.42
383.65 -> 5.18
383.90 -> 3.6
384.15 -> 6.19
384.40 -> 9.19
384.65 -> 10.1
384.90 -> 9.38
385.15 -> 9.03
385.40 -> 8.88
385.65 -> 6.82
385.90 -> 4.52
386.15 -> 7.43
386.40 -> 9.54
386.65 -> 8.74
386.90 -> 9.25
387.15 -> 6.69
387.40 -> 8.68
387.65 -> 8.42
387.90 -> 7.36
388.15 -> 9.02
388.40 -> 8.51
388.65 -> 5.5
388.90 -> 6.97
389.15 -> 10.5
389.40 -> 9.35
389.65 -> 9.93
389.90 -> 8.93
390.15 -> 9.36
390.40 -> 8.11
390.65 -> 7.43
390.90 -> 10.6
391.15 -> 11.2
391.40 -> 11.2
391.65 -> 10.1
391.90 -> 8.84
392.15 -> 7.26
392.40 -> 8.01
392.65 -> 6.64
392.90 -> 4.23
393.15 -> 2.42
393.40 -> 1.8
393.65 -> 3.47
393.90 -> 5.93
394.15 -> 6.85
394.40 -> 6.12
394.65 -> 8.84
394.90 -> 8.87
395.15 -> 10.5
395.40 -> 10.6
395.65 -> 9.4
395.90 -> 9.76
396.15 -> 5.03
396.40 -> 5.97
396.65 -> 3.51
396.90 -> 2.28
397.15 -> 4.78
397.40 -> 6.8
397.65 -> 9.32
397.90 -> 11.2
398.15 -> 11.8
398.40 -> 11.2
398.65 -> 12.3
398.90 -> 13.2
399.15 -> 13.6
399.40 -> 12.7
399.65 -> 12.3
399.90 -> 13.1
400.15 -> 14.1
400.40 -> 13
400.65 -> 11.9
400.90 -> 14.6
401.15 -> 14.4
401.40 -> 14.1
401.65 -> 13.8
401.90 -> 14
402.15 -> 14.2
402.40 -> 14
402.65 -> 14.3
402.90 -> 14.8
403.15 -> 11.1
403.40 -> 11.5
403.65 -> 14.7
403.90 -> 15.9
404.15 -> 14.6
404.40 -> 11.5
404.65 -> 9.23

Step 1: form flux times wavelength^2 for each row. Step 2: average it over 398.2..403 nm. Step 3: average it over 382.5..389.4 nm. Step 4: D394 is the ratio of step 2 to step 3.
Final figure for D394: 1.97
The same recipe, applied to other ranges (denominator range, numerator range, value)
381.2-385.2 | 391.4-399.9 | 1.35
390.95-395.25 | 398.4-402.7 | 1.93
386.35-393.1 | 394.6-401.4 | 1.27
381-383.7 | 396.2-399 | 1.47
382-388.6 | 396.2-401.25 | 1.58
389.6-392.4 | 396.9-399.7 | 1.17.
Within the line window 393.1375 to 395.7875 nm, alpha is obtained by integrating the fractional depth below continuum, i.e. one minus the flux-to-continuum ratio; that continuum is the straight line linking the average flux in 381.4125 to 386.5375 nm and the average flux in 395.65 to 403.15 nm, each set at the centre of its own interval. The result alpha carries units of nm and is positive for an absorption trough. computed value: 0.76 nm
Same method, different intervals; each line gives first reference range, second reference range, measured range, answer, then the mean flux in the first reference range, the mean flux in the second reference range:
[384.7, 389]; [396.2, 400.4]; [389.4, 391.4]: -0.21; 7.97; 9.89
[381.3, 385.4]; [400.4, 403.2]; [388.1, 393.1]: 0.43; 6.48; 13.8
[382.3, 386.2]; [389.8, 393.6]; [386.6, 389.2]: -0.38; 6.44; 7.65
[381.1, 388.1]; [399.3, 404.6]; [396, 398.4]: 0.98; 7.12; 13.5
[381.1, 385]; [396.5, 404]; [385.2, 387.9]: -0.13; 6.43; 11.9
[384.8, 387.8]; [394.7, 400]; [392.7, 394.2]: 0.81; 8.1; 9.41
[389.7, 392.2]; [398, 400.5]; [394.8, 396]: 0.14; 9.38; 12.7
